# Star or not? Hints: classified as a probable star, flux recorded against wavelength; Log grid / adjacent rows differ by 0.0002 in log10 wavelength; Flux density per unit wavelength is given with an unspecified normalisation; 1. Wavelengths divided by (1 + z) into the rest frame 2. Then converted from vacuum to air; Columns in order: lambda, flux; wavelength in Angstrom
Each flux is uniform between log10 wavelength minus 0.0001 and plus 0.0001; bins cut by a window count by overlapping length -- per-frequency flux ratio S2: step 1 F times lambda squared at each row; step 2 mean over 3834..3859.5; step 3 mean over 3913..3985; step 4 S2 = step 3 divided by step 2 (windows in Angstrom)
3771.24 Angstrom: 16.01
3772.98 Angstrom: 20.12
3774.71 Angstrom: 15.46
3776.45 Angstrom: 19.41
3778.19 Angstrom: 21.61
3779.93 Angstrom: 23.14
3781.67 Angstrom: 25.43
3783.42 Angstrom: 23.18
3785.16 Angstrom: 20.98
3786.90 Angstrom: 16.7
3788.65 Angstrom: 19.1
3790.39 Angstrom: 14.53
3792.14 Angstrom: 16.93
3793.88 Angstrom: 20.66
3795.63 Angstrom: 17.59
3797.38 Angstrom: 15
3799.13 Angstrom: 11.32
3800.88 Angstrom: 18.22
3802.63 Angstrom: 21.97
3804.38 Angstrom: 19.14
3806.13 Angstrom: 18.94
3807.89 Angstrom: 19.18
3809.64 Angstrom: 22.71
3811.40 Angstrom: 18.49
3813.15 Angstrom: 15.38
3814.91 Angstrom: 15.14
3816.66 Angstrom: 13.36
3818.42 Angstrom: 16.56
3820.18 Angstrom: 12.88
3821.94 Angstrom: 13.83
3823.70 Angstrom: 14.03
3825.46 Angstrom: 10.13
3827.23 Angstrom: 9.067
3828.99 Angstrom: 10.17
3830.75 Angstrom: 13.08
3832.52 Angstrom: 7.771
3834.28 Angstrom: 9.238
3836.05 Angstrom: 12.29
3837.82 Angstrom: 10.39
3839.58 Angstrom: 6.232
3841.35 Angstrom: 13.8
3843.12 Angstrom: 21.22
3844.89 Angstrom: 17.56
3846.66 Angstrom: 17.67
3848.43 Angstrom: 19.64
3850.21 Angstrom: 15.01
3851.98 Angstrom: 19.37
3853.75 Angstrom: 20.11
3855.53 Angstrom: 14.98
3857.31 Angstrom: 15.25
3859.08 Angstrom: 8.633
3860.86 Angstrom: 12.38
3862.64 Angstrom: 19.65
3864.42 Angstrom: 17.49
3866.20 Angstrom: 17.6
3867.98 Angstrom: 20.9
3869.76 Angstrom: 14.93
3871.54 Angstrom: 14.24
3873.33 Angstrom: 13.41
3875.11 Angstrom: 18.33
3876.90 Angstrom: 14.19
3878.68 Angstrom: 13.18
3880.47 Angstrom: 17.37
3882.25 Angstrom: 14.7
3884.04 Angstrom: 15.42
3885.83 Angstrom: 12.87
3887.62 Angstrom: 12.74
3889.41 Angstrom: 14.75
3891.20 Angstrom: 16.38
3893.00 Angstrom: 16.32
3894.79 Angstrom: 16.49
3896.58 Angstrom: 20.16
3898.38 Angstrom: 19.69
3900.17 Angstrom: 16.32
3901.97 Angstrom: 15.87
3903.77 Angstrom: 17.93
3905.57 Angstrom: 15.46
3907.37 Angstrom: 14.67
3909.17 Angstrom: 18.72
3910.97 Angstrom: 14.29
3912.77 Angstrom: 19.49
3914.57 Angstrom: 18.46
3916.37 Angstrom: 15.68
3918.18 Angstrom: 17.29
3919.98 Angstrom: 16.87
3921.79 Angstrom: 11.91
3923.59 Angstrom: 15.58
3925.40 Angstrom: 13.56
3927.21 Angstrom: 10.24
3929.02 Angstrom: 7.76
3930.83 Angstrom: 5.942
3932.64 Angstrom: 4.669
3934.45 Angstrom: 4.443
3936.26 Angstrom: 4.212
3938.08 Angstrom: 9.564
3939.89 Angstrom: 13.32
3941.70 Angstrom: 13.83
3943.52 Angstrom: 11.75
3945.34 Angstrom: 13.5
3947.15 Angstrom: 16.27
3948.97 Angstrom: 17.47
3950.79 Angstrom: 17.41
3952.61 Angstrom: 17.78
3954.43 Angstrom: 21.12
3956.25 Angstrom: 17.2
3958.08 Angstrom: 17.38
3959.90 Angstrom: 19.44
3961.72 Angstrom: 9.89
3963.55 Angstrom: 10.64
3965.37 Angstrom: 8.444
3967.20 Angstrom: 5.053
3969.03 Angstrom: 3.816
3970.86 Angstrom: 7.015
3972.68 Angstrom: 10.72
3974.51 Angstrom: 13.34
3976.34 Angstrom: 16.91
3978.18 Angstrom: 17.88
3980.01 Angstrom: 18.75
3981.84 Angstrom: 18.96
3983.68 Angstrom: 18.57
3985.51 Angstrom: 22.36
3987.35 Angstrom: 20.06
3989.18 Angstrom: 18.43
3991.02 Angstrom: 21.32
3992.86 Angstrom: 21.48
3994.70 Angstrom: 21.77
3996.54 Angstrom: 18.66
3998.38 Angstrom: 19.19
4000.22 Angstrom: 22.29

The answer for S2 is 0.93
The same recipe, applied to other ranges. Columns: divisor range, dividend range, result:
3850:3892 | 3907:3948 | 0.84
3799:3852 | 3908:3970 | 0.92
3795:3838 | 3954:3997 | 1.16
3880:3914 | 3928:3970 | 0.74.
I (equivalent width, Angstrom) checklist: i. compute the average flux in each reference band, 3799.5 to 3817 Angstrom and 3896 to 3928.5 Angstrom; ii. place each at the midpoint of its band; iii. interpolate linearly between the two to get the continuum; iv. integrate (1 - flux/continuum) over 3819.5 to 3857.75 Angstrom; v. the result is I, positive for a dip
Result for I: 8.2 Angstrom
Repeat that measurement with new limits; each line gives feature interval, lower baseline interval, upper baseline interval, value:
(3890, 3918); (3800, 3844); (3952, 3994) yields -3.7 Angstrom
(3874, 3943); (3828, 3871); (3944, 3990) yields 3.7 Angstrom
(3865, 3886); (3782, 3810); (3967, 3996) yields 2.3 Angstrom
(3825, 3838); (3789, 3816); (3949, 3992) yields 5.3 Angstrom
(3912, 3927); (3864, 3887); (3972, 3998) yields 0.9 Angstrom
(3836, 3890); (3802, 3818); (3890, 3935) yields 3.0 Angstrom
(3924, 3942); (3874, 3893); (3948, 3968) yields 7.4 Angstrom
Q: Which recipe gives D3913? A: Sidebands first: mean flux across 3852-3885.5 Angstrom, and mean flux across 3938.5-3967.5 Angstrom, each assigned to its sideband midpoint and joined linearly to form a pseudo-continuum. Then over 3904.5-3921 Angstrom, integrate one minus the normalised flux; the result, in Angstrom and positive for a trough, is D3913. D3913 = -1.8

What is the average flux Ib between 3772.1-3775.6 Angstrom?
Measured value 17.8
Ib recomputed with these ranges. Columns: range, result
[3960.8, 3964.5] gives 10.3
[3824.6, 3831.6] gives 10.6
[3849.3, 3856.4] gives 17.4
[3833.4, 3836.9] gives 10.7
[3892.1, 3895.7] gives 16.4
